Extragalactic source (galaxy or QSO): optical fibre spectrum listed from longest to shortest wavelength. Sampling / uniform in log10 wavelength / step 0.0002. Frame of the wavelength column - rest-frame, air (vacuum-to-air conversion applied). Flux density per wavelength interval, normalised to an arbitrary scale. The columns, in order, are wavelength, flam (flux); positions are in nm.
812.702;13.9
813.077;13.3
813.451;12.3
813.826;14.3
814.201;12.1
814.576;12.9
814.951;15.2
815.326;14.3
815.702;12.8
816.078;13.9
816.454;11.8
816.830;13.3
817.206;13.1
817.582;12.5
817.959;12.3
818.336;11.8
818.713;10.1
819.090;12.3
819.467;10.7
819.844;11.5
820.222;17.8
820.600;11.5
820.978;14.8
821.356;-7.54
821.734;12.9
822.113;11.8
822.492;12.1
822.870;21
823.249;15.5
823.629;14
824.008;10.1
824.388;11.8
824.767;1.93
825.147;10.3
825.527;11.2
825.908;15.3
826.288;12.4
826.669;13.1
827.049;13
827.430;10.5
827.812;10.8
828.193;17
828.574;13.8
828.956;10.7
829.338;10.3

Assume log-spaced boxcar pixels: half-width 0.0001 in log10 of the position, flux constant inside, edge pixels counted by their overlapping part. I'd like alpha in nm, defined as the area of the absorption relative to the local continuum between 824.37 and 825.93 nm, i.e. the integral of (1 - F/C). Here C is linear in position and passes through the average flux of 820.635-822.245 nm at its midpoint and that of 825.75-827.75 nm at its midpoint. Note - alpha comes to 0.28 nm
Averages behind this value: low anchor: 8.19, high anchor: 12.7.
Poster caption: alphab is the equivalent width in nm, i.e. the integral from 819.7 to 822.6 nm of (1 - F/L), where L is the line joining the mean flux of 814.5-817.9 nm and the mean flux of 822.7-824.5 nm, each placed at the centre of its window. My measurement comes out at 0.73 nm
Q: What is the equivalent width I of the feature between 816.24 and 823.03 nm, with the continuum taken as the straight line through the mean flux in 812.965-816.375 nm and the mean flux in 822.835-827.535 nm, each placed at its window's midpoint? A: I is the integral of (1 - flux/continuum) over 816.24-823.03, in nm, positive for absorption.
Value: 0.49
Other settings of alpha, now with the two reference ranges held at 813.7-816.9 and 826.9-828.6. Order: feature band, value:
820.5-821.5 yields 0.51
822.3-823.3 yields -0.24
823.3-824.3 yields 0.04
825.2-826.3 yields 0.02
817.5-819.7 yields 0.28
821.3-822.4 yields 0.44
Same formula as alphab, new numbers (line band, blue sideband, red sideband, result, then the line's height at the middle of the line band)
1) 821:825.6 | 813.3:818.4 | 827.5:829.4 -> 0.79 nm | 12.8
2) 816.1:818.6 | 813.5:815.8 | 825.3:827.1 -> 0.17 nm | 13.4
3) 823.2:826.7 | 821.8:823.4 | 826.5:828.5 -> 0.66 nm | 14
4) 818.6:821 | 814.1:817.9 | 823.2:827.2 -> -0.02 nm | 12.5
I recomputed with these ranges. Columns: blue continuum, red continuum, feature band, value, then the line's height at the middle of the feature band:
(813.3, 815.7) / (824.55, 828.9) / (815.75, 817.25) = 0.022 nm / 13.2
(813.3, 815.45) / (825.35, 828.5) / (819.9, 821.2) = -0.055 nm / 13.2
